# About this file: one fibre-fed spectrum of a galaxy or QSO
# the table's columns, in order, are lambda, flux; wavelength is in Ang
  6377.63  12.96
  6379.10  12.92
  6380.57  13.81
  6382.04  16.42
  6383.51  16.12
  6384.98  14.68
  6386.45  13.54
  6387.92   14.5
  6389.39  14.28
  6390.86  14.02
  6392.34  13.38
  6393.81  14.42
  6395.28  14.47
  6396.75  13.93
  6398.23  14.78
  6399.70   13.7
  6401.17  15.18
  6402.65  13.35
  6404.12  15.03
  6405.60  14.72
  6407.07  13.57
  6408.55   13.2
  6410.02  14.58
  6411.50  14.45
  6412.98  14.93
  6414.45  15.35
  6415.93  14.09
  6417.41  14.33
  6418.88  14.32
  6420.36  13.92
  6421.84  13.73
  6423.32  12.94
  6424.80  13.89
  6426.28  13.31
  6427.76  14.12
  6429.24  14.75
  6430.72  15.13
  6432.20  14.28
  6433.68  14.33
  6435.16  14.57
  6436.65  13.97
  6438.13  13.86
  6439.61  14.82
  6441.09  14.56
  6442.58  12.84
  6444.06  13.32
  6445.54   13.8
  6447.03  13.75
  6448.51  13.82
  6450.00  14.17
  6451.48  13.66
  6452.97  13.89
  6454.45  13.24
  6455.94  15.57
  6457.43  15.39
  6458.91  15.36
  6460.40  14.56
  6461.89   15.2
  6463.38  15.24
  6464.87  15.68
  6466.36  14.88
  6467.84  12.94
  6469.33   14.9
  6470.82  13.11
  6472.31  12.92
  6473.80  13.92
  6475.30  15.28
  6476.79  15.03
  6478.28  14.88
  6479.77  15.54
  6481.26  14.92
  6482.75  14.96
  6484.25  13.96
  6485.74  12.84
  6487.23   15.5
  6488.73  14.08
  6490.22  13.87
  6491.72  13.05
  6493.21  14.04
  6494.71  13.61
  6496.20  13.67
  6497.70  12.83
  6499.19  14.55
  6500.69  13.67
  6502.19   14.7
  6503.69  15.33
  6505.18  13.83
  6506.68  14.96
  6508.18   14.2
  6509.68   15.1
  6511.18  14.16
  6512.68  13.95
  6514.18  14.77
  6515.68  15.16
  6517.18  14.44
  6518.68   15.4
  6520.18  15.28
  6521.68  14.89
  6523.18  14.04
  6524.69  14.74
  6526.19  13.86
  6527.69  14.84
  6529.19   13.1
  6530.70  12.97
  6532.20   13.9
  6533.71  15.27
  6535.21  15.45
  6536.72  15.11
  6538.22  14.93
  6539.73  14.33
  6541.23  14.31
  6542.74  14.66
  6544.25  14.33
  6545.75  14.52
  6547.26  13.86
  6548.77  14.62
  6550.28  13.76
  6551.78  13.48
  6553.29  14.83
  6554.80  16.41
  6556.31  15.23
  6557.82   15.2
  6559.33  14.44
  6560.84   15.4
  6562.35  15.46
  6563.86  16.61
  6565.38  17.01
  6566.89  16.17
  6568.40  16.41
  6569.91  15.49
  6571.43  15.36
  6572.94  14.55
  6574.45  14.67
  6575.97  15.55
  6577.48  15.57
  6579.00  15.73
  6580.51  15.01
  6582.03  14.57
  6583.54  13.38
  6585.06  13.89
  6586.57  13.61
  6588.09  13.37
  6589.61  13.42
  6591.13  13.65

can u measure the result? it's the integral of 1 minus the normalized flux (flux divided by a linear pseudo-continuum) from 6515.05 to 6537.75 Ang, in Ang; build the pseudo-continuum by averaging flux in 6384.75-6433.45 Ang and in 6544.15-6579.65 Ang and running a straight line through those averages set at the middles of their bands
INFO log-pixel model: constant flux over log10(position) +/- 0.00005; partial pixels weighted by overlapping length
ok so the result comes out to 0.6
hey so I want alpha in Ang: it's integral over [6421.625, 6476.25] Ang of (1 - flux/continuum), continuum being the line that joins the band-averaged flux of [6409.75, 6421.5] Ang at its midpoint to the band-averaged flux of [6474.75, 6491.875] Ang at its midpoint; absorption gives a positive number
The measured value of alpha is 1.1 Ang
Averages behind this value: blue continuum 14.5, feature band 14.2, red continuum 14.5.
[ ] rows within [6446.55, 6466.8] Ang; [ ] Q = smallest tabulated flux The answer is 13.24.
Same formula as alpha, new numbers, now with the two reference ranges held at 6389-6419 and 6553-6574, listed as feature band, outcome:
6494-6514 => 1.20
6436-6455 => 1.05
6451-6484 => 0.50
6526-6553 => 1.93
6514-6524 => 0.25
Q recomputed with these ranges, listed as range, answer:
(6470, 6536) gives 12.83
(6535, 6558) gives 13.48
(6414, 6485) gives 12.84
